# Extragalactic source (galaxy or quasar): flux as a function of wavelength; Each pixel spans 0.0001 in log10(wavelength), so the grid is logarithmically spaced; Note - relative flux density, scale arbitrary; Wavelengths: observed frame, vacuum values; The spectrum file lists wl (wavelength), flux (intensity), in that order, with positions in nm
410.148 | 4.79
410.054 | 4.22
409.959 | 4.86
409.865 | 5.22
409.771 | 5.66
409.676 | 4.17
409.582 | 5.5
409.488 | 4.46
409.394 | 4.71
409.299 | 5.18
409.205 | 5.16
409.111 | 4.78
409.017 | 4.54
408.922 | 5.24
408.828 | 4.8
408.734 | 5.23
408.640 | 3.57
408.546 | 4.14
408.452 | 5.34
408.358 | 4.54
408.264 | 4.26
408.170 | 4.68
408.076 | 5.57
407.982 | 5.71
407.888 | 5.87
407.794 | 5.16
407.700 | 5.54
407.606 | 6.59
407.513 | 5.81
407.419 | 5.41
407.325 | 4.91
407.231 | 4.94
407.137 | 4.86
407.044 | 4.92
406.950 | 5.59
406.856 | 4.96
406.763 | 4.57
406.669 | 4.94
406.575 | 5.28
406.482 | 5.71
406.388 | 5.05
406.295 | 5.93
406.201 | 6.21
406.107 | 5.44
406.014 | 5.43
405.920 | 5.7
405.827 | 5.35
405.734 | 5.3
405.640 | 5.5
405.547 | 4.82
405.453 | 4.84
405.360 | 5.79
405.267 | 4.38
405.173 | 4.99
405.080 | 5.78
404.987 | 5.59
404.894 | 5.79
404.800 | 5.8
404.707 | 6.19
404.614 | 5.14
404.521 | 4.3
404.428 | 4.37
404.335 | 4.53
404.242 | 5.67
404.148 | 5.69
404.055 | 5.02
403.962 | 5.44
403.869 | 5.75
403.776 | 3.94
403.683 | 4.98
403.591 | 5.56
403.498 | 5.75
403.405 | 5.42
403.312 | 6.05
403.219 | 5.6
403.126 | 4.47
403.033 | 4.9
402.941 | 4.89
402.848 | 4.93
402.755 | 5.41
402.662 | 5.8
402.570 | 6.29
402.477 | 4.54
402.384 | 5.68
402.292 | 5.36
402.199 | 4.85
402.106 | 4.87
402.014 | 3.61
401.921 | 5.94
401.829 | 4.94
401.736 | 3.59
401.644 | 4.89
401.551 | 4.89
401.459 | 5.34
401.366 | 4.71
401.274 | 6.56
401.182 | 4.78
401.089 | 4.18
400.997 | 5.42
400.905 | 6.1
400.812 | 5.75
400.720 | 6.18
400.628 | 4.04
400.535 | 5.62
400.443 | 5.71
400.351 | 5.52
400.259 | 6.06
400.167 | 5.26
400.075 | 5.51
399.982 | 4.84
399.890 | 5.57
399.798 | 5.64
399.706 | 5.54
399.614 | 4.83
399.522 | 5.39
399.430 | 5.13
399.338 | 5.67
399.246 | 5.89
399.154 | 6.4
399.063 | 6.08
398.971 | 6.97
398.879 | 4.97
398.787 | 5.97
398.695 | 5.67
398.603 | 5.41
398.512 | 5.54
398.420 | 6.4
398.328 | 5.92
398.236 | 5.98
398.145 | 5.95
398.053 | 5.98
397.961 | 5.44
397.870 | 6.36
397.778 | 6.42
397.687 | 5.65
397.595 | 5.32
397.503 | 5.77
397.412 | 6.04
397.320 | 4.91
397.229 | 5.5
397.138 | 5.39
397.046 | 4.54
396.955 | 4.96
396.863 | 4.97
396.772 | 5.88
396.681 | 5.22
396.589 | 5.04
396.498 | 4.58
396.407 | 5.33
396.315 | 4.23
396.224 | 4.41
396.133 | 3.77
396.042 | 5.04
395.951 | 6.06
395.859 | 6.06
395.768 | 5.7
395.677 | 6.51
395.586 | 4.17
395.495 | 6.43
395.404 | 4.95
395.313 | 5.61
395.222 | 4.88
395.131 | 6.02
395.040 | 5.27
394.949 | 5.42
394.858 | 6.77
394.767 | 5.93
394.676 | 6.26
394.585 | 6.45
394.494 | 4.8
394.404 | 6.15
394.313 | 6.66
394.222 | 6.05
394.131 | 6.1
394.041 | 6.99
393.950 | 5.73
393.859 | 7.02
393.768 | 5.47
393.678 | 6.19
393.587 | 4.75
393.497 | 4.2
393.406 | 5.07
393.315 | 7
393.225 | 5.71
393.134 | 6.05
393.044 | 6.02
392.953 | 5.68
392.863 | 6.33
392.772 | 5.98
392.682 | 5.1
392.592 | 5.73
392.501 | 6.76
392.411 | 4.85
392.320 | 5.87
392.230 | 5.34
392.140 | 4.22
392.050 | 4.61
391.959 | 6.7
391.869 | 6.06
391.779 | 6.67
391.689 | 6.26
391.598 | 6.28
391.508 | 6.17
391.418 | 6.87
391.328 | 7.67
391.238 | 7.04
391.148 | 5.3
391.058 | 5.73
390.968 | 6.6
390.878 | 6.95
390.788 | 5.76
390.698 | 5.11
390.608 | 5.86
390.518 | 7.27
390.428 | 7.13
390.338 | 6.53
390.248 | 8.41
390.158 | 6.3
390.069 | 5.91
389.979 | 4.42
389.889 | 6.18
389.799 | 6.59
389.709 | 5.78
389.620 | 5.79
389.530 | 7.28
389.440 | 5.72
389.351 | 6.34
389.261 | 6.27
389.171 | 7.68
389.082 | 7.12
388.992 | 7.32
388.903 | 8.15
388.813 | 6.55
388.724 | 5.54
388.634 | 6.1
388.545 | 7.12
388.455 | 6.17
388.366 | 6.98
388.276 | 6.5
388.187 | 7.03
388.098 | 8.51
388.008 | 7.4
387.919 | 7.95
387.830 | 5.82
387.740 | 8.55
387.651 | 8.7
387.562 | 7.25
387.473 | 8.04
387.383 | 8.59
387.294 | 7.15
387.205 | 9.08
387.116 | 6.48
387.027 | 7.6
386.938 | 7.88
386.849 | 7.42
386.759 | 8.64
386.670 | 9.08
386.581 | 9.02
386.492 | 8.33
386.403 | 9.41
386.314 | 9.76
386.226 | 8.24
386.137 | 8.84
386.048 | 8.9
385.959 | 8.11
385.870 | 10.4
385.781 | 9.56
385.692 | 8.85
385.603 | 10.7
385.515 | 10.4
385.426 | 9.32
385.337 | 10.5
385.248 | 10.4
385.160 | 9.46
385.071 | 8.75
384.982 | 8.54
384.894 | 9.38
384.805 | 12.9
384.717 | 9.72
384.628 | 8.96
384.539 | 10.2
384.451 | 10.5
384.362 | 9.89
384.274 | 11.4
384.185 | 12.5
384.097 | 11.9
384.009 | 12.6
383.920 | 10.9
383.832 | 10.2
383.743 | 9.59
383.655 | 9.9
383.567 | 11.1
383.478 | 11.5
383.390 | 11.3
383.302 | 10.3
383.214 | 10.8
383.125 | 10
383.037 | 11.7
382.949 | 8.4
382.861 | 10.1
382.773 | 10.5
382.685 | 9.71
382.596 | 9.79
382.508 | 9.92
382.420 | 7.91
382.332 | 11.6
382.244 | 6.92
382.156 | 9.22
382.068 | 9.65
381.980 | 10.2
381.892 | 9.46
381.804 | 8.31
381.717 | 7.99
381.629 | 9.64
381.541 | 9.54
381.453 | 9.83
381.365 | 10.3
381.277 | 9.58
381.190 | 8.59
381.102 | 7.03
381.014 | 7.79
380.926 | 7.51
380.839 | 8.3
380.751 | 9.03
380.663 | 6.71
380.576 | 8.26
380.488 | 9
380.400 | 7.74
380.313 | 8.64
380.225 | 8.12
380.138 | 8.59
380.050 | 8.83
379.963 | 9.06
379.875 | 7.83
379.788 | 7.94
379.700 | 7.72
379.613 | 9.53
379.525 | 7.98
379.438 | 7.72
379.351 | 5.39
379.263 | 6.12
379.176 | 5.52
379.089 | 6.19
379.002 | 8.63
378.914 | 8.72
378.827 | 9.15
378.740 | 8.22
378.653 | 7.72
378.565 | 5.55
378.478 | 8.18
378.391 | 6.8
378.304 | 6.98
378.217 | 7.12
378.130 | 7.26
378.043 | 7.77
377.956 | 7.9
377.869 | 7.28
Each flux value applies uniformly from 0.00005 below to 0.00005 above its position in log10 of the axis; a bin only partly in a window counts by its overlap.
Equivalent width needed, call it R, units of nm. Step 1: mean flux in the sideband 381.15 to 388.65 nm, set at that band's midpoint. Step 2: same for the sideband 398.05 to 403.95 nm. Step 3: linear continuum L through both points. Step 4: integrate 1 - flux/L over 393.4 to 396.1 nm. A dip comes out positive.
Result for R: 0.44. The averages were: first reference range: 9.25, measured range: 5.76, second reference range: 5.39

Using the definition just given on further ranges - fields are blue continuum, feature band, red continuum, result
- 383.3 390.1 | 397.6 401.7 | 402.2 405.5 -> 0.33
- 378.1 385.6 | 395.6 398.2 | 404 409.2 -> 0.52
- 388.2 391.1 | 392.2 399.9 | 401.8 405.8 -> 0.34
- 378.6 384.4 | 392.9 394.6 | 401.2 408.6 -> 0.28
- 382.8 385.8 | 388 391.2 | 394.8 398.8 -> 0.68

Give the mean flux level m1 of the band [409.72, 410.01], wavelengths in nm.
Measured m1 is 5.21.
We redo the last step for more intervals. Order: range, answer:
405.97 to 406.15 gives 5.45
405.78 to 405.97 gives 5.53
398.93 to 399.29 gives 6.34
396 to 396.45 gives 4.55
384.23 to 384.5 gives 10.6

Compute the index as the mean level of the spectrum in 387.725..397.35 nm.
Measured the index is 6.01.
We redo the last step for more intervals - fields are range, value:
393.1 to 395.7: 5.81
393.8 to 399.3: 5.66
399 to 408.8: 5.27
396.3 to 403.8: 5.39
